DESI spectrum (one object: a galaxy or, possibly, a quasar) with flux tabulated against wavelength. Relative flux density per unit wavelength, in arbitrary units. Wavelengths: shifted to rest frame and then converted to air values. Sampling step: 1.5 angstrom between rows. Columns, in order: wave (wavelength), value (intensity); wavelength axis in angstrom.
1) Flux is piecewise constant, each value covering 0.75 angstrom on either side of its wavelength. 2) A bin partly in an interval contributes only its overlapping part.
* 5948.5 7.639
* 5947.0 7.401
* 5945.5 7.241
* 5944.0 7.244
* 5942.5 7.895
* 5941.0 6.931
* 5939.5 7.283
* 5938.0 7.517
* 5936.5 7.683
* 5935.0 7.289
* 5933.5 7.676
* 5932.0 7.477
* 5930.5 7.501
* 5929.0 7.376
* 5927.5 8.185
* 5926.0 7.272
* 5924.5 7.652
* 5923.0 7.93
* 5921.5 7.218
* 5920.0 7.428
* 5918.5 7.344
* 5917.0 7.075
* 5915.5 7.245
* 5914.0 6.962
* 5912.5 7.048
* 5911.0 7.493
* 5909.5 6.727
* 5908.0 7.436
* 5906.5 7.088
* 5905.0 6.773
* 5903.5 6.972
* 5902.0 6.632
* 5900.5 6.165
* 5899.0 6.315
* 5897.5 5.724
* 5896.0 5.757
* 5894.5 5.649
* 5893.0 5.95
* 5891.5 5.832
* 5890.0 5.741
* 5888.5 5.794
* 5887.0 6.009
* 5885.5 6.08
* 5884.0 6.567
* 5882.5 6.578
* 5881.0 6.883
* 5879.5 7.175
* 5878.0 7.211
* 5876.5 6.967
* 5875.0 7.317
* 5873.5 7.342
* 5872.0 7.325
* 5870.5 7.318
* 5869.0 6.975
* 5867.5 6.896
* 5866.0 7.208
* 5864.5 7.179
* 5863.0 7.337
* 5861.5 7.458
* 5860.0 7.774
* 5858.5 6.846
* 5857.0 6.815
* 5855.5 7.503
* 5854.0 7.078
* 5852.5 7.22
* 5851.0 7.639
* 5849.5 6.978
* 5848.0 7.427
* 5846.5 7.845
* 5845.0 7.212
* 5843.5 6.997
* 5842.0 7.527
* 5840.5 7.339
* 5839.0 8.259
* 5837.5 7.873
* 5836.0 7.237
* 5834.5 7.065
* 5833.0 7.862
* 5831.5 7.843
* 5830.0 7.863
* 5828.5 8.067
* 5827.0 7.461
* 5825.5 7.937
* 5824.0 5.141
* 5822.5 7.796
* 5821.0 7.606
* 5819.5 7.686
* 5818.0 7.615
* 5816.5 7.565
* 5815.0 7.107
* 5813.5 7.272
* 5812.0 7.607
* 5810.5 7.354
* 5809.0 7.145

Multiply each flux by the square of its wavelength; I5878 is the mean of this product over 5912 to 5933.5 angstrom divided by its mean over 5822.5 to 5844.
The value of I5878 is 1.02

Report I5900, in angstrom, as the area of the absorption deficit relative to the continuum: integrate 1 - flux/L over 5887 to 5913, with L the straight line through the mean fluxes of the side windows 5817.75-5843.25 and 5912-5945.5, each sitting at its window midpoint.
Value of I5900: 3.7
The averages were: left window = 7.53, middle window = 6.4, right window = 7.42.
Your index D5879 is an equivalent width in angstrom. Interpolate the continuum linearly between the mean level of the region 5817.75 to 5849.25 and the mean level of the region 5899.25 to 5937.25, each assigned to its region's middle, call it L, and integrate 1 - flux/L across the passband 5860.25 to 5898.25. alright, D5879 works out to 3.6 angstrom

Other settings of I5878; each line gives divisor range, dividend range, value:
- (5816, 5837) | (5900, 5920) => 0.97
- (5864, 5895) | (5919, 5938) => 1.15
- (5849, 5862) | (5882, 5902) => 0.84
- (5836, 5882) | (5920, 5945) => 1.05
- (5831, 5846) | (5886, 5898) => 0.79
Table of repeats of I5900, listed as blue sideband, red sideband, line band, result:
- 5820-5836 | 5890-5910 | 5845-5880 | -1.6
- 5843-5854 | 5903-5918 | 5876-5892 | 1.7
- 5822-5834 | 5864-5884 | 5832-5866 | -0.4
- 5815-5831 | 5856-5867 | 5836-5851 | -0.3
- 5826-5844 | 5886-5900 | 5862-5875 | -1.2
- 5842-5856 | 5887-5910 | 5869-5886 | -0.7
